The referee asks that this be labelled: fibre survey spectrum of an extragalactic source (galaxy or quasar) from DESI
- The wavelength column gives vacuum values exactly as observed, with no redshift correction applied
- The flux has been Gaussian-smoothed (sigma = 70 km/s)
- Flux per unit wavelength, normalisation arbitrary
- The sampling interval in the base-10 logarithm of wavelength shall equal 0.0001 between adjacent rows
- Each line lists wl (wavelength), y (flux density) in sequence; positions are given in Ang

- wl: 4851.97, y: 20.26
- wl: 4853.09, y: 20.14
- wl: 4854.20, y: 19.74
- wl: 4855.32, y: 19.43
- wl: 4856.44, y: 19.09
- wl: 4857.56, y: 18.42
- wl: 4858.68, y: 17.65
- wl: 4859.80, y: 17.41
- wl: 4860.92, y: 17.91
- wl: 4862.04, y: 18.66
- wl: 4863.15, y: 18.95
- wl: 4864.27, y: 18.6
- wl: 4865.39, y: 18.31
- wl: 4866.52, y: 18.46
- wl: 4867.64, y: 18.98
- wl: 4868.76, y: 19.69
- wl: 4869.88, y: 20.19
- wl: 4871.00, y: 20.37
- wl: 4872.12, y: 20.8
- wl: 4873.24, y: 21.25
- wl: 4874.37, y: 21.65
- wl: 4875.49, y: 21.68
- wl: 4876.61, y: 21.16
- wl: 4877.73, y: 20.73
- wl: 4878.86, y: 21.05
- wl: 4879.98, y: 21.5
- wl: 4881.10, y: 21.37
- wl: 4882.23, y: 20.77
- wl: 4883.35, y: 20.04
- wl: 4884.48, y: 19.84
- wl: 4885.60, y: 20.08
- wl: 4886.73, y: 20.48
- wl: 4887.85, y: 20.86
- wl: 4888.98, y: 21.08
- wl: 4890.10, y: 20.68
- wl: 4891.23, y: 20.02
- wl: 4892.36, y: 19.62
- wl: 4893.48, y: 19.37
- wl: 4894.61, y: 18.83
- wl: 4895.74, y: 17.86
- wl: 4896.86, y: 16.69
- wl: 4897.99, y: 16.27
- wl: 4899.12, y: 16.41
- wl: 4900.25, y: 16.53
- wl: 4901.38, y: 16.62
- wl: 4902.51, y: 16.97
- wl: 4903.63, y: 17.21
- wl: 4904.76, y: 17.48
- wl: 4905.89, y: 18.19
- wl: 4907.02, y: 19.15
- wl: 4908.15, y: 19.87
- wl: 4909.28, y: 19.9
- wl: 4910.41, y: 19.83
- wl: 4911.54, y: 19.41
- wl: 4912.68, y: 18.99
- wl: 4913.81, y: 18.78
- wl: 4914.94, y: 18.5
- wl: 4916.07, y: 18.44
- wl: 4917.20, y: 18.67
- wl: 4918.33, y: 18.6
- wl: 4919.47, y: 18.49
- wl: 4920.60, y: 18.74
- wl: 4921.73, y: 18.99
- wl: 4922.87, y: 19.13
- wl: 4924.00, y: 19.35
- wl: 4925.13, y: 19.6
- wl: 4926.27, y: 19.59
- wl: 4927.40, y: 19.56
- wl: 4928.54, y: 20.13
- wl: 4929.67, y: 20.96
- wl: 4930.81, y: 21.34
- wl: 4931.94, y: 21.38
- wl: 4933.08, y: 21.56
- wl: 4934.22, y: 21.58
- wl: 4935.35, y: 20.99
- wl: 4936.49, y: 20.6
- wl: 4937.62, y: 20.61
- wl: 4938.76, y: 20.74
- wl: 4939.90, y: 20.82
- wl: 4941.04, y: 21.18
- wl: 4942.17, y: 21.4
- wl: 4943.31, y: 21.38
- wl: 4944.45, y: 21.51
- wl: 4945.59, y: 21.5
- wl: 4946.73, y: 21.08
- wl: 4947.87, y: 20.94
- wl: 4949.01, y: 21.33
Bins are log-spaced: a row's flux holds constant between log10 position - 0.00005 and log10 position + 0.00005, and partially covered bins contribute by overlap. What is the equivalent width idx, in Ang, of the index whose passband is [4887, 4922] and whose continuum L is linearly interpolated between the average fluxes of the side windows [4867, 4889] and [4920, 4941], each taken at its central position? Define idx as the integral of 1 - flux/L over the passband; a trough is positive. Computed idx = 3.20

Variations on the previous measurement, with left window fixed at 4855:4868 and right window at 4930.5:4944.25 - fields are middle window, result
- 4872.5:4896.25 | -1.51 Ang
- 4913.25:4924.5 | 0.95 Ang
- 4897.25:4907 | 1.38 Ang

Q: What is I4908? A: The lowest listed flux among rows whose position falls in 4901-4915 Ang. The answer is 16.62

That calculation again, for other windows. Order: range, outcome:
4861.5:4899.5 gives 16.27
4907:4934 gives 18.44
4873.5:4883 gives 20.73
